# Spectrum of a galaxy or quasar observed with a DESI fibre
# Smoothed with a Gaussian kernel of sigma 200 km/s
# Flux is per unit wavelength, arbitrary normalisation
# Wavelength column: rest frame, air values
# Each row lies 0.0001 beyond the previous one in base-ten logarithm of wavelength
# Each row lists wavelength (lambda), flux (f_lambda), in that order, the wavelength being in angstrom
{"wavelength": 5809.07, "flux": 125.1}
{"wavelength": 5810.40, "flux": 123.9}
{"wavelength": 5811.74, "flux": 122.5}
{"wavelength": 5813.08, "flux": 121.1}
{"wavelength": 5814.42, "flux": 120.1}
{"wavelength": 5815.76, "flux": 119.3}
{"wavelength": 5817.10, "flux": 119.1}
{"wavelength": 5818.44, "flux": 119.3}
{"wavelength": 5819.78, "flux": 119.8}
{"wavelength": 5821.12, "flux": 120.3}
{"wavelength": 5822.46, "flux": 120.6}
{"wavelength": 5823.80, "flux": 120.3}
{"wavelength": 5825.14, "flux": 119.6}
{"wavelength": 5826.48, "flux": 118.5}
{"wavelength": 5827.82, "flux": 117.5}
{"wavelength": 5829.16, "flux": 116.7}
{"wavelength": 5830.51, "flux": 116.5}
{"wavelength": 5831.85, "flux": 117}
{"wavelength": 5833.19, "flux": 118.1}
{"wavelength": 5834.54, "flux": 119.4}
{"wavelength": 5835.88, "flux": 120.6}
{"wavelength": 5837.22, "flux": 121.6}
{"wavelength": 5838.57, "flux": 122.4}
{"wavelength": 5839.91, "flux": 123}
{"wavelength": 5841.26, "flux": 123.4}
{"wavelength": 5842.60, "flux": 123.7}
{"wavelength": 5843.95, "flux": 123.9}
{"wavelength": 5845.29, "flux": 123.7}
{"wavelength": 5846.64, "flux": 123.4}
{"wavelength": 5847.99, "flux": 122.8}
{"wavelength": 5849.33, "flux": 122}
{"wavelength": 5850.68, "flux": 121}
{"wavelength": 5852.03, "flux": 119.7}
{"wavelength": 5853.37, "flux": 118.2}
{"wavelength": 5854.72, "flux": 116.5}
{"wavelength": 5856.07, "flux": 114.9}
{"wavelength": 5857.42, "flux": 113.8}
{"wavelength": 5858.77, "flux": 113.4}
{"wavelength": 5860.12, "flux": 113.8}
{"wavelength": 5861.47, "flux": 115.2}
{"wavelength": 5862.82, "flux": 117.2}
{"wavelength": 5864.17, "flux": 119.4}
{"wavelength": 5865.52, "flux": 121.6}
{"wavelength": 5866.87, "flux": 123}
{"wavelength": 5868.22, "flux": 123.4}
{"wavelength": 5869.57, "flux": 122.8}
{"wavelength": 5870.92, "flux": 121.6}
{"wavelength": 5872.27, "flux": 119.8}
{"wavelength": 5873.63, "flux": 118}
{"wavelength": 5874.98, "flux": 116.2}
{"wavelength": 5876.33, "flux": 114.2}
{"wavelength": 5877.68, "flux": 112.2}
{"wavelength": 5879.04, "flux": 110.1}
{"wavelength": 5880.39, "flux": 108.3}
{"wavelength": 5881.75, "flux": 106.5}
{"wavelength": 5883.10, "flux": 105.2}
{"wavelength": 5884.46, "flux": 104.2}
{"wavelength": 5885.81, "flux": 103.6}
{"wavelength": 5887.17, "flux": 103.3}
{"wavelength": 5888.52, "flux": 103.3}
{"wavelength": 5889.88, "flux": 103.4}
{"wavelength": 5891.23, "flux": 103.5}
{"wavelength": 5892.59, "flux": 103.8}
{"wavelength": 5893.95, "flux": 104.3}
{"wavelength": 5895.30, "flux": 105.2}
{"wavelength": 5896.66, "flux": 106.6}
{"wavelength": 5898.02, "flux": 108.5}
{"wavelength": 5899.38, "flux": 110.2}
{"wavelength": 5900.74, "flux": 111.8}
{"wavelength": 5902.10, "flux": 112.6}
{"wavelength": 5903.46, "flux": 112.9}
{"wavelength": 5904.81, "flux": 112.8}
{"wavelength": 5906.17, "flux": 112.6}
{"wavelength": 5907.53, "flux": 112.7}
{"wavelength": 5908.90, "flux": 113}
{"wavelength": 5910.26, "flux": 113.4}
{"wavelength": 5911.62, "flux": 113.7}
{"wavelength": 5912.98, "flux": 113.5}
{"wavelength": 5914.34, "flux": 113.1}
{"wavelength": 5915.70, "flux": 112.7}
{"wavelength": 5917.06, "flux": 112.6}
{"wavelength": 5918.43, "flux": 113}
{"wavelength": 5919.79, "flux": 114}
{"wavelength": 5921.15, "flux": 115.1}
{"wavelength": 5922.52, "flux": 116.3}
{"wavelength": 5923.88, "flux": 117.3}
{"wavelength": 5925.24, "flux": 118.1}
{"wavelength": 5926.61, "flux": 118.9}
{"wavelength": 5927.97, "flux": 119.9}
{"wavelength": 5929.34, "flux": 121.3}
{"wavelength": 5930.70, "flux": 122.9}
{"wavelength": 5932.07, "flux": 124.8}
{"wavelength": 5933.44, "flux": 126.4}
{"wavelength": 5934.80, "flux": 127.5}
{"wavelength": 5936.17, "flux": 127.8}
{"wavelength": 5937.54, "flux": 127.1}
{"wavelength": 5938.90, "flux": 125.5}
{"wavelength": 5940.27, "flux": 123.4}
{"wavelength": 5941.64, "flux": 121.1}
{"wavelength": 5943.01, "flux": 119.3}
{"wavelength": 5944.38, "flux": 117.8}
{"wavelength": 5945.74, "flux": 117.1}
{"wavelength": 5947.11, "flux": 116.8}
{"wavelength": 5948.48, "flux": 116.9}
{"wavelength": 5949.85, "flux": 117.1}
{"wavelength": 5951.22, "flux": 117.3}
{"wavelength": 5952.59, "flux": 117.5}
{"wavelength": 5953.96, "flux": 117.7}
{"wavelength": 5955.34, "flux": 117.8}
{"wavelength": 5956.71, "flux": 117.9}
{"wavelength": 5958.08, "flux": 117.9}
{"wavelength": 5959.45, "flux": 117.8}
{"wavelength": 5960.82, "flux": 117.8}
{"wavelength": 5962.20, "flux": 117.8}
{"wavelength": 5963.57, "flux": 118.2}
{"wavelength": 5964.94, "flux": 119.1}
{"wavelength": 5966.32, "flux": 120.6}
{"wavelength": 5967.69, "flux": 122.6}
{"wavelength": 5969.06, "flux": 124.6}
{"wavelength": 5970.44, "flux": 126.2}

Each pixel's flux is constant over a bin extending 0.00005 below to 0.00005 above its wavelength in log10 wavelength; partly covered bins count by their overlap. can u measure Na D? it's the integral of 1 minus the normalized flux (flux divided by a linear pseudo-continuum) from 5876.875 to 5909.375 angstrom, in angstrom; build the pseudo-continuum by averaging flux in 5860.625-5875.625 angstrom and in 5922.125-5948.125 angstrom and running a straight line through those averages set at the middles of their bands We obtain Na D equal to 3.38 angstrom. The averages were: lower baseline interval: 120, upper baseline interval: 122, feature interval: 108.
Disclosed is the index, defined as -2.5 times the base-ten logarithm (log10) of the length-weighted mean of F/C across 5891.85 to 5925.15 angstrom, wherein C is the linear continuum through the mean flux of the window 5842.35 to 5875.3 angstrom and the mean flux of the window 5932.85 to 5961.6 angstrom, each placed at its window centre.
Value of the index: 0.08 mag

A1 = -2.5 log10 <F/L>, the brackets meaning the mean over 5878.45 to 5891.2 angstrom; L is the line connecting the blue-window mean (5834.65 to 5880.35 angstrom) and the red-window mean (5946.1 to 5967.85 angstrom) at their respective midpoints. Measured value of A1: 0.13 mag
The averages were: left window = 119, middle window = 105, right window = 118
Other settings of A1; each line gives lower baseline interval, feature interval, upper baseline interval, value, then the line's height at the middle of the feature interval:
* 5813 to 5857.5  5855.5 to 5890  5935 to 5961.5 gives 0.059 mag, 120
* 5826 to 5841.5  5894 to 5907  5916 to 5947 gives 0.092 mag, 120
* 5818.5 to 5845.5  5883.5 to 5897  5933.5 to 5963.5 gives 0.155 mag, 120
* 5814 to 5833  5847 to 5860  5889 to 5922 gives -0.019 mag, 116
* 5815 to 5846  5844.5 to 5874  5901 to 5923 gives -0.015 mag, 118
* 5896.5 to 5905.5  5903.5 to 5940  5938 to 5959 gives -0.032 mag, 114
